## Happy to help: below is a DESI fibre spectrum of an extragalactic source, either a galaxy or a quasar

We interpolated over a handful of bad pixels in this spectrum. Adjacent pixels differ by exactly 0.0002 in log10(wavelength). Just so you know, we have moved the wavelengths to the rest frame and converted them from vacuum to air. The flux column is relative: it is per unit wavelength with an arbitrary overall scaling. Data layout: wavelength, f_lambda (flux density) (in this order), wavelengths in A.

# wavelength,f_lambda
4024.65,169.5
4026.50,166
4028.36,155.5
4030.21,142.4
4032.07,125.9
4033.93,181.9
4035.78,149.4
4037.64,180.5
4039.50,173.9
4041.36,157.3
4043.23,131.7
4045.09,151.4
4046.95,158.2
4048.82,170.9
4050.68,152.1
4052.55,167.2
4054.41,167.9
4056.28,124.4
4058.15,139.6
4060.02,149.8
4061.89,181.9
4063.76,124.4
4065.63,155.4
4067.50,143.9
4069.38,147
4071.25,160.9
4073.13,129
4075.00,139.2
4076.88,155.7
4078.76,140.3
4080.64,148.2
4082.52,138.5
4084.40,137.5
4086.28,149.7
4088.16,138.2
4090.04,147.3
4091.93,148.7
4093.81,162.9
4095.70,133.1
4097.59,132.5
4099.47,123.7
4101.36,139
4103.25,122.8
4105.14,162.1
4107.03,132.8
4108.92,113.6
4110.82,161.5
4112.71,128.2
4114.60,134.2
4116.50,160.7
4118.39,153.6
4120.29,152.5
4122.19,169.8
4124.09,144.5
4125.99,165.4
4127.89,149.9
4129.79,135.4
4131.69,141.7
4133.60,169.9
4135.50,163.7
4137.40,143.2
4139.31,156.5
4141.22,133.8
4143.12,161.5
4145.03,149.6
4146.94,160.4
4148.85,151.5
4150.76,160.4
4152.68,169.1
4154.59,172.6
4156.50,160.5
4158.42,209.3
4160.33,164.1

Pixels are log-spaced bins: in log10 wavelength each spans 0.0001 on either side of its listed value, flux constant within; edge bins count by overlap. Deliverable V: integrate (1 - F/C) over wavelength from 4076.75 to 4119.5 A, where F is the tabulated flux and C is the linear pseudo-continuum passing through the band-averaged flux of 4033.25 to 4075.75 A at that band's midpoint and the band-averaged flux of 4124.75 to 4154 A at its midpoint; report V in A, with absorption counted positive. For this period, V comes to 3.4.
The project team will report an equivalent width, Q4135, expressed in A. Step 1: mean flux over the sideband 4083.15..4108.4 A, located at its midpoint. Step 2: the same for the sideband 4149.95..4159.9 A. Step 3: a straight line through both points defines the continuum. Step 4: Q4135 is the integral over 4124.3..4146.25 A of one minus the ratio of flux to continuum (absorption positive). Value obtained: 1.5 A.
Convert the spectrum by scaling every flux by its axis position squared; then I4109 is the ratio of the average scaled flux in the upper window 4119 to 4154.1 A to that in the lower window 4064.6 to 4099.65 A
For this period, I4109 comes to 1.10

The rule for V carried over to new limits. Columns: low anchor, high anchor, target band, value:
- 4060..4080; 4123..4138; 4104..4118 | 0.81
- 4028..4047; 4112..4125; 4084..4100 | 0.98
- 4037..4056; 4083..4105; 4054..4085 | 0.91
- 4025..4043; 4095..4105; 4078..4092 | -0.48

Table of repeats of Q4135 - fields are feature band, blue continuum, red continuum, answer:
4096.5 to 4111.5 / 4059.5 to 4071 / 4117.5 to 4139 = 1.68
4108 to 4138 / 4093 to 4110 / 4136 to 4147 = -1.16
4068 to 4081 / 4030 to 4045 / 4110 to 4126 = 0.69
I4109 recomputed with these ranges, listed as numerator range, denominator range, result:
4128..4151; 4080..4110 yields 1.11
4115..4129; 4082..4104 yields 1.13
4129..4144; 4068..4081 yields 1.07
